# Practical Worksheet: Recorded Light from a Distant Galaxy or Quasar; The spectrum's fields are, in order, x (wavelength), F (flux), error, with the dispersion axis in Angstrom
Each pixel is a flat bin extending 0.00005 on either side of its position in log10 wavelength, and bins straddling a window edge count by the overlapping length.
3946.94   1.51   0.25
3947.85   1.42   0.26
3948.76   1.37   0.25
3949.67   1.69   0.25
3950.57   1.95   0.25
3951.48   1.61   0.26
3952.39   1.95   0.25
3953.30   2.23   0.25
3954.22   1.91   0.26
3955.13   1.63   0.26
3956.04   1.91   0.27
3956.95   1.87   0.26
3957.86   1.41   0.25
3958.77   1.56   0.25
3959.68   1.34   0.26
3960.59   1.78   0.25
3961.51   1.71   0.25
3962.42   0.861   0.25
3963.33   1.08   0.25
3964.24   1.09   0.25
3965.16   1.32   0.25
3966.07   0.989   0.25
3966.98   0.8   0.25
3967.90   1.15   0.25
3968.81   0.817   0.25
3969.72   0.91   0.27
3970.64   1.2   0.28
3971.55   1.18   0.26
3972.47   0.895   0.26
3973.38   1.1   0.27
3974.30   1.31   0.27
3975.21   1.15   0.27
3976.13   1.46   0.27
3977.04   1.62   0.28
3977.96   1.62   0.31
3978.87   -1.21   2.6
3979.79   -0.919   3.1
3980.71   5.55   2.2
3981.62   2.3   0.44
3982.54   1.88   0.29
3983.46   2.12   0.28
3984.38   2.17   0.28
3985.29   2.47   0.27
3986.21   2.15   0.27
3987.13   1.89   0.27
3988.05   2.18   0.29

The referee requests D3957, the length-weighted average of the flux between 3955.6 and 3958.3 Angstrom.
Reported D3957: 1.73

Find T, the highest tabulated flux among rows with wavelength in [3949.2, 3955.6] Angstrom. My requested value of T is 2.23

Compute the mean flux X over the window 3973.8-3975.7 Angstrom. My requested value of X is 1.23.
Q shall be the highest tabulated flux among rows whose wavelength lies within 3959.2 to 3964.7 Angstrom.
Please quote 1.78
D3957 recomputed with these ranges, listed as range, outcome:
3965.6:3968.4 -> 0.98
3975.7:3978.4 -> 1.57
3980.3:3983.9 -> 2.93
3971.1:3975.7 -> 1.13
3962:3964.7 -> 1.01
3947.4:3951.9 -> 1.61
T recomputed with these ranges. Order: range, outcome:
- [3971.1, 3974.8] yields 1.31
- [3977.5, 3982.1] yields 5.55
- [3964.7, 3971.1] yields 1.32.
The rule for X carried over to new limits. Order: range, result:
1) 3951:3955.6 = 1.86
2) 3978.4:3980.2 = -1.04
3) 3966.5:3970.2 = 0.921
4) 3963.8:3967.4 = 1.05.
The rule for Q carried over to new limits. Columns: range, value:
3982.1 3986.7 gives 2.47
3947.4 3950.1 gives 1.69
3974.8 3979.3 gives 1.62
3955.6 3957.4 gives 1.91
